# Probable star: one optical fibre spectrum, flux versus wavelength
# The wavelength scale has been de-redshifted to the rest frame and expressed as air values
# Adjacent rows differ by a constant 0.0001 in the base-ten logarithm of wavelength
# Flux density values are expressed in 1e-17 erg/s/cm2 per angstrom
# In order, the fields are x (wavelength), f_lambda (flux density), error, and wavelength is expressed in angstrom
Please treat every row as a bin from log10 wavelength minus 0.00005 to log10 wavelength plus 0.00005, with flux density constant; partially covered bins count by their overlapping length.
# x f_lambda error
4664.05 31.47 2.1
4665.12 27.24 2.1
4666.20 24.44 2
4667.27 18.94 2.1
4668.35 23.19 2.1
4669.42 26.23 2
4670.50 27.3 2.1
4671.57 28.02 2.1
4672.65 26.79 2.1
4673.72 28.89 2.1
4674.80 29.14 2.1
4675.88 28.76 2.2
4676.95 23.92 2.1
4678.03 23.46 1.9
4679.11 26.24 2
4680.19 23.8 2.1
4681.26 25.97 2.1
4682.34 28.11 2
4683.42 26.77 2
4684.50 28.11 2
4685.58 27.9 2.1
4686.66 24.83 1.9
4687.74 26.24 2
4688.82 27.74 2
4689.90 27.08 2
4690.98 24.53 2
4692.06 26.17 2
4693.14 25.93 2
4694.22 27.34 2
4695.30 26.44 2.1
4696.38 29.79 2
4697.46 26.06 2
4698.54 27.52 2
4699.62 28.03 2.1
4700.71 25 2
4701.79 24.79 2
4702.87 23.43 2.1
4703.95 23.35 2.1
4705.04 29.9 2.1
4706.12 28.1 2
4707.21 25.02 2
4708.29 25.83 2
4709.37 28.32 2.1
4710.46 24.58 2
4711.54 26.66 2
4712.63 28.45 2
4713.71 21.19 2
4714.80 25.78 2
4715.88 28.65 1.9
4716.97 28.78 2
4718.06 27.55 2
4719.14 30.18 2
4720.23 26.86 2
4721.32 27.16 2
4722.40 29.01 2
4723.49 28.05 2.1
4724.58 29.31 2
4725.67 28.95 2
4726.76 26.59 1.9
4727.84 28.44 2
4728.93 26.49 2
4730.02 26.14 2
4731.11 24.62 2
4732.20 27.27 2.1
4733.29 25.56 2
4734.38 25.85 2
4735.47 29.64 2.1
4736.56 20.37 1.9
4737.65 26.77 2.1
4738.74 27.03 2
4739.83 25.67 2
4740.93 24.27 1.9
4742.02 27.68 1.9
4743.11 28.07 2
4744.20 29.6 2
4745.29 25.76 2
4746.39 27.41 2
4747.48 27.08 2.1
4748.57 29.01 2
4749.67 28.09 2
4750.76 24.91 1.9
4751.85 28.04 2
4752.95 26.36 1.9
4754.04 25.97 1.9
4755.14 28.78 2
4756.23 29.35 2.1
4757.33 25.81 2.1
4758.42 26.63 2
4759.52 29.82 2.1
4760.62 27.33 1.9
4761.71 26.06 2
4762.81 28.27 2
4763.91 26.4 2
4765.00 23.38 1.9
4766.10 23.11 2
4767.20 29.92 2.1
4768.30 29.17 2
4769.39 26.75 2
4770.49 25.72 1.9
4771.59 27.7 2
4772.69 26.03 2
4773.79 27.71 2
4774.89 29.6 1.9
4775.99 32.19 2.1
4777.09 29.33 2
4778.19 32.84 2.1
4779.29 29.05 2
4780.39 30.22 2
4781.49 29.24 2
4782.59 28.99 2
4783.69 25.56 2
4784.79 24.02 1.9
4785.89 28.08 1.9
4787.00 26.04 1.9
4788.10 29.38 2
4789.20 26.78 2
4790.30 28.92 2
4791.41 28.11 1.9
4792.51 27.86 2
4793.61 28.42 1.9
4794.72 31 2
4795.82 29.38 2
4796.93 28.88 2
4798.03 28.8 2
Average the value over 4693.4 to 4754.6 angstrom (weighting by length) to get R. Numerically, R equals 26.8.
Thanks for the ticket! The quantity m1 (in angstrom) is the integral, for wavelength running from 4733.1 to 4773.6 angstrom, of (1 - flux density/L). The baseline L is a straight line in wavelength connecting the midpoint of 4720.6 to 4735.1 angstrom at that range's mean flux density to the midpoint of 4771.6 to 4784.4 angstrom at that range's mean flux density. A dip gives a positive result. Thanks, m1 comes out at 1.8 angstrom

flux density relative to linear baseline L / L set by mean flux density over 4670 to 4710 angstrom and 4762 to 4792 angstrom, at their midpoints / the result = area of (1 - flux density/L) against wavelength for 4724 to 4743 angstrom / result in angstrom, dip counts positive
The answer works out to 0.5 angstrom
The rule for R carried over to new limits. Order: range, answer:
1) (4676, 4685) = 25.9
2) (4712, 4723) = 27.4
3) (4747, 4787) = 27.7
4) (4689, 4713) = 26.5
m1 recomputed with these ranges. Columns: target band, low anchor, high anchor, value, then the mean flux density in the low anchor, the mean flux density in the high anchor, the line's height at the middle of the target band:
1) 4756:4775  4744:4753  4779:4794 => 0.4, 27.3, 27.9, 27.6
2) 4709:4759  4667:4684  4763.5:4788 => 0.1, 26.1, 27.8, 27.1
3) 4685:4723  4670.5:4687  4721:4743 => 0.1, 26.8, 26.8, 26.8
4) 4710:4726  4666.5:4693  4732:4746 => -0.7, 26.2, 26.4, 26.3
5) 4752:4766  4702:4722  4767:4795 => 0.5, 26.6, 28.4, 27.8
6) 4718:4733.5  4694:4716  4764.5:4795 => -0.4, 26.3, 28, 26.8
